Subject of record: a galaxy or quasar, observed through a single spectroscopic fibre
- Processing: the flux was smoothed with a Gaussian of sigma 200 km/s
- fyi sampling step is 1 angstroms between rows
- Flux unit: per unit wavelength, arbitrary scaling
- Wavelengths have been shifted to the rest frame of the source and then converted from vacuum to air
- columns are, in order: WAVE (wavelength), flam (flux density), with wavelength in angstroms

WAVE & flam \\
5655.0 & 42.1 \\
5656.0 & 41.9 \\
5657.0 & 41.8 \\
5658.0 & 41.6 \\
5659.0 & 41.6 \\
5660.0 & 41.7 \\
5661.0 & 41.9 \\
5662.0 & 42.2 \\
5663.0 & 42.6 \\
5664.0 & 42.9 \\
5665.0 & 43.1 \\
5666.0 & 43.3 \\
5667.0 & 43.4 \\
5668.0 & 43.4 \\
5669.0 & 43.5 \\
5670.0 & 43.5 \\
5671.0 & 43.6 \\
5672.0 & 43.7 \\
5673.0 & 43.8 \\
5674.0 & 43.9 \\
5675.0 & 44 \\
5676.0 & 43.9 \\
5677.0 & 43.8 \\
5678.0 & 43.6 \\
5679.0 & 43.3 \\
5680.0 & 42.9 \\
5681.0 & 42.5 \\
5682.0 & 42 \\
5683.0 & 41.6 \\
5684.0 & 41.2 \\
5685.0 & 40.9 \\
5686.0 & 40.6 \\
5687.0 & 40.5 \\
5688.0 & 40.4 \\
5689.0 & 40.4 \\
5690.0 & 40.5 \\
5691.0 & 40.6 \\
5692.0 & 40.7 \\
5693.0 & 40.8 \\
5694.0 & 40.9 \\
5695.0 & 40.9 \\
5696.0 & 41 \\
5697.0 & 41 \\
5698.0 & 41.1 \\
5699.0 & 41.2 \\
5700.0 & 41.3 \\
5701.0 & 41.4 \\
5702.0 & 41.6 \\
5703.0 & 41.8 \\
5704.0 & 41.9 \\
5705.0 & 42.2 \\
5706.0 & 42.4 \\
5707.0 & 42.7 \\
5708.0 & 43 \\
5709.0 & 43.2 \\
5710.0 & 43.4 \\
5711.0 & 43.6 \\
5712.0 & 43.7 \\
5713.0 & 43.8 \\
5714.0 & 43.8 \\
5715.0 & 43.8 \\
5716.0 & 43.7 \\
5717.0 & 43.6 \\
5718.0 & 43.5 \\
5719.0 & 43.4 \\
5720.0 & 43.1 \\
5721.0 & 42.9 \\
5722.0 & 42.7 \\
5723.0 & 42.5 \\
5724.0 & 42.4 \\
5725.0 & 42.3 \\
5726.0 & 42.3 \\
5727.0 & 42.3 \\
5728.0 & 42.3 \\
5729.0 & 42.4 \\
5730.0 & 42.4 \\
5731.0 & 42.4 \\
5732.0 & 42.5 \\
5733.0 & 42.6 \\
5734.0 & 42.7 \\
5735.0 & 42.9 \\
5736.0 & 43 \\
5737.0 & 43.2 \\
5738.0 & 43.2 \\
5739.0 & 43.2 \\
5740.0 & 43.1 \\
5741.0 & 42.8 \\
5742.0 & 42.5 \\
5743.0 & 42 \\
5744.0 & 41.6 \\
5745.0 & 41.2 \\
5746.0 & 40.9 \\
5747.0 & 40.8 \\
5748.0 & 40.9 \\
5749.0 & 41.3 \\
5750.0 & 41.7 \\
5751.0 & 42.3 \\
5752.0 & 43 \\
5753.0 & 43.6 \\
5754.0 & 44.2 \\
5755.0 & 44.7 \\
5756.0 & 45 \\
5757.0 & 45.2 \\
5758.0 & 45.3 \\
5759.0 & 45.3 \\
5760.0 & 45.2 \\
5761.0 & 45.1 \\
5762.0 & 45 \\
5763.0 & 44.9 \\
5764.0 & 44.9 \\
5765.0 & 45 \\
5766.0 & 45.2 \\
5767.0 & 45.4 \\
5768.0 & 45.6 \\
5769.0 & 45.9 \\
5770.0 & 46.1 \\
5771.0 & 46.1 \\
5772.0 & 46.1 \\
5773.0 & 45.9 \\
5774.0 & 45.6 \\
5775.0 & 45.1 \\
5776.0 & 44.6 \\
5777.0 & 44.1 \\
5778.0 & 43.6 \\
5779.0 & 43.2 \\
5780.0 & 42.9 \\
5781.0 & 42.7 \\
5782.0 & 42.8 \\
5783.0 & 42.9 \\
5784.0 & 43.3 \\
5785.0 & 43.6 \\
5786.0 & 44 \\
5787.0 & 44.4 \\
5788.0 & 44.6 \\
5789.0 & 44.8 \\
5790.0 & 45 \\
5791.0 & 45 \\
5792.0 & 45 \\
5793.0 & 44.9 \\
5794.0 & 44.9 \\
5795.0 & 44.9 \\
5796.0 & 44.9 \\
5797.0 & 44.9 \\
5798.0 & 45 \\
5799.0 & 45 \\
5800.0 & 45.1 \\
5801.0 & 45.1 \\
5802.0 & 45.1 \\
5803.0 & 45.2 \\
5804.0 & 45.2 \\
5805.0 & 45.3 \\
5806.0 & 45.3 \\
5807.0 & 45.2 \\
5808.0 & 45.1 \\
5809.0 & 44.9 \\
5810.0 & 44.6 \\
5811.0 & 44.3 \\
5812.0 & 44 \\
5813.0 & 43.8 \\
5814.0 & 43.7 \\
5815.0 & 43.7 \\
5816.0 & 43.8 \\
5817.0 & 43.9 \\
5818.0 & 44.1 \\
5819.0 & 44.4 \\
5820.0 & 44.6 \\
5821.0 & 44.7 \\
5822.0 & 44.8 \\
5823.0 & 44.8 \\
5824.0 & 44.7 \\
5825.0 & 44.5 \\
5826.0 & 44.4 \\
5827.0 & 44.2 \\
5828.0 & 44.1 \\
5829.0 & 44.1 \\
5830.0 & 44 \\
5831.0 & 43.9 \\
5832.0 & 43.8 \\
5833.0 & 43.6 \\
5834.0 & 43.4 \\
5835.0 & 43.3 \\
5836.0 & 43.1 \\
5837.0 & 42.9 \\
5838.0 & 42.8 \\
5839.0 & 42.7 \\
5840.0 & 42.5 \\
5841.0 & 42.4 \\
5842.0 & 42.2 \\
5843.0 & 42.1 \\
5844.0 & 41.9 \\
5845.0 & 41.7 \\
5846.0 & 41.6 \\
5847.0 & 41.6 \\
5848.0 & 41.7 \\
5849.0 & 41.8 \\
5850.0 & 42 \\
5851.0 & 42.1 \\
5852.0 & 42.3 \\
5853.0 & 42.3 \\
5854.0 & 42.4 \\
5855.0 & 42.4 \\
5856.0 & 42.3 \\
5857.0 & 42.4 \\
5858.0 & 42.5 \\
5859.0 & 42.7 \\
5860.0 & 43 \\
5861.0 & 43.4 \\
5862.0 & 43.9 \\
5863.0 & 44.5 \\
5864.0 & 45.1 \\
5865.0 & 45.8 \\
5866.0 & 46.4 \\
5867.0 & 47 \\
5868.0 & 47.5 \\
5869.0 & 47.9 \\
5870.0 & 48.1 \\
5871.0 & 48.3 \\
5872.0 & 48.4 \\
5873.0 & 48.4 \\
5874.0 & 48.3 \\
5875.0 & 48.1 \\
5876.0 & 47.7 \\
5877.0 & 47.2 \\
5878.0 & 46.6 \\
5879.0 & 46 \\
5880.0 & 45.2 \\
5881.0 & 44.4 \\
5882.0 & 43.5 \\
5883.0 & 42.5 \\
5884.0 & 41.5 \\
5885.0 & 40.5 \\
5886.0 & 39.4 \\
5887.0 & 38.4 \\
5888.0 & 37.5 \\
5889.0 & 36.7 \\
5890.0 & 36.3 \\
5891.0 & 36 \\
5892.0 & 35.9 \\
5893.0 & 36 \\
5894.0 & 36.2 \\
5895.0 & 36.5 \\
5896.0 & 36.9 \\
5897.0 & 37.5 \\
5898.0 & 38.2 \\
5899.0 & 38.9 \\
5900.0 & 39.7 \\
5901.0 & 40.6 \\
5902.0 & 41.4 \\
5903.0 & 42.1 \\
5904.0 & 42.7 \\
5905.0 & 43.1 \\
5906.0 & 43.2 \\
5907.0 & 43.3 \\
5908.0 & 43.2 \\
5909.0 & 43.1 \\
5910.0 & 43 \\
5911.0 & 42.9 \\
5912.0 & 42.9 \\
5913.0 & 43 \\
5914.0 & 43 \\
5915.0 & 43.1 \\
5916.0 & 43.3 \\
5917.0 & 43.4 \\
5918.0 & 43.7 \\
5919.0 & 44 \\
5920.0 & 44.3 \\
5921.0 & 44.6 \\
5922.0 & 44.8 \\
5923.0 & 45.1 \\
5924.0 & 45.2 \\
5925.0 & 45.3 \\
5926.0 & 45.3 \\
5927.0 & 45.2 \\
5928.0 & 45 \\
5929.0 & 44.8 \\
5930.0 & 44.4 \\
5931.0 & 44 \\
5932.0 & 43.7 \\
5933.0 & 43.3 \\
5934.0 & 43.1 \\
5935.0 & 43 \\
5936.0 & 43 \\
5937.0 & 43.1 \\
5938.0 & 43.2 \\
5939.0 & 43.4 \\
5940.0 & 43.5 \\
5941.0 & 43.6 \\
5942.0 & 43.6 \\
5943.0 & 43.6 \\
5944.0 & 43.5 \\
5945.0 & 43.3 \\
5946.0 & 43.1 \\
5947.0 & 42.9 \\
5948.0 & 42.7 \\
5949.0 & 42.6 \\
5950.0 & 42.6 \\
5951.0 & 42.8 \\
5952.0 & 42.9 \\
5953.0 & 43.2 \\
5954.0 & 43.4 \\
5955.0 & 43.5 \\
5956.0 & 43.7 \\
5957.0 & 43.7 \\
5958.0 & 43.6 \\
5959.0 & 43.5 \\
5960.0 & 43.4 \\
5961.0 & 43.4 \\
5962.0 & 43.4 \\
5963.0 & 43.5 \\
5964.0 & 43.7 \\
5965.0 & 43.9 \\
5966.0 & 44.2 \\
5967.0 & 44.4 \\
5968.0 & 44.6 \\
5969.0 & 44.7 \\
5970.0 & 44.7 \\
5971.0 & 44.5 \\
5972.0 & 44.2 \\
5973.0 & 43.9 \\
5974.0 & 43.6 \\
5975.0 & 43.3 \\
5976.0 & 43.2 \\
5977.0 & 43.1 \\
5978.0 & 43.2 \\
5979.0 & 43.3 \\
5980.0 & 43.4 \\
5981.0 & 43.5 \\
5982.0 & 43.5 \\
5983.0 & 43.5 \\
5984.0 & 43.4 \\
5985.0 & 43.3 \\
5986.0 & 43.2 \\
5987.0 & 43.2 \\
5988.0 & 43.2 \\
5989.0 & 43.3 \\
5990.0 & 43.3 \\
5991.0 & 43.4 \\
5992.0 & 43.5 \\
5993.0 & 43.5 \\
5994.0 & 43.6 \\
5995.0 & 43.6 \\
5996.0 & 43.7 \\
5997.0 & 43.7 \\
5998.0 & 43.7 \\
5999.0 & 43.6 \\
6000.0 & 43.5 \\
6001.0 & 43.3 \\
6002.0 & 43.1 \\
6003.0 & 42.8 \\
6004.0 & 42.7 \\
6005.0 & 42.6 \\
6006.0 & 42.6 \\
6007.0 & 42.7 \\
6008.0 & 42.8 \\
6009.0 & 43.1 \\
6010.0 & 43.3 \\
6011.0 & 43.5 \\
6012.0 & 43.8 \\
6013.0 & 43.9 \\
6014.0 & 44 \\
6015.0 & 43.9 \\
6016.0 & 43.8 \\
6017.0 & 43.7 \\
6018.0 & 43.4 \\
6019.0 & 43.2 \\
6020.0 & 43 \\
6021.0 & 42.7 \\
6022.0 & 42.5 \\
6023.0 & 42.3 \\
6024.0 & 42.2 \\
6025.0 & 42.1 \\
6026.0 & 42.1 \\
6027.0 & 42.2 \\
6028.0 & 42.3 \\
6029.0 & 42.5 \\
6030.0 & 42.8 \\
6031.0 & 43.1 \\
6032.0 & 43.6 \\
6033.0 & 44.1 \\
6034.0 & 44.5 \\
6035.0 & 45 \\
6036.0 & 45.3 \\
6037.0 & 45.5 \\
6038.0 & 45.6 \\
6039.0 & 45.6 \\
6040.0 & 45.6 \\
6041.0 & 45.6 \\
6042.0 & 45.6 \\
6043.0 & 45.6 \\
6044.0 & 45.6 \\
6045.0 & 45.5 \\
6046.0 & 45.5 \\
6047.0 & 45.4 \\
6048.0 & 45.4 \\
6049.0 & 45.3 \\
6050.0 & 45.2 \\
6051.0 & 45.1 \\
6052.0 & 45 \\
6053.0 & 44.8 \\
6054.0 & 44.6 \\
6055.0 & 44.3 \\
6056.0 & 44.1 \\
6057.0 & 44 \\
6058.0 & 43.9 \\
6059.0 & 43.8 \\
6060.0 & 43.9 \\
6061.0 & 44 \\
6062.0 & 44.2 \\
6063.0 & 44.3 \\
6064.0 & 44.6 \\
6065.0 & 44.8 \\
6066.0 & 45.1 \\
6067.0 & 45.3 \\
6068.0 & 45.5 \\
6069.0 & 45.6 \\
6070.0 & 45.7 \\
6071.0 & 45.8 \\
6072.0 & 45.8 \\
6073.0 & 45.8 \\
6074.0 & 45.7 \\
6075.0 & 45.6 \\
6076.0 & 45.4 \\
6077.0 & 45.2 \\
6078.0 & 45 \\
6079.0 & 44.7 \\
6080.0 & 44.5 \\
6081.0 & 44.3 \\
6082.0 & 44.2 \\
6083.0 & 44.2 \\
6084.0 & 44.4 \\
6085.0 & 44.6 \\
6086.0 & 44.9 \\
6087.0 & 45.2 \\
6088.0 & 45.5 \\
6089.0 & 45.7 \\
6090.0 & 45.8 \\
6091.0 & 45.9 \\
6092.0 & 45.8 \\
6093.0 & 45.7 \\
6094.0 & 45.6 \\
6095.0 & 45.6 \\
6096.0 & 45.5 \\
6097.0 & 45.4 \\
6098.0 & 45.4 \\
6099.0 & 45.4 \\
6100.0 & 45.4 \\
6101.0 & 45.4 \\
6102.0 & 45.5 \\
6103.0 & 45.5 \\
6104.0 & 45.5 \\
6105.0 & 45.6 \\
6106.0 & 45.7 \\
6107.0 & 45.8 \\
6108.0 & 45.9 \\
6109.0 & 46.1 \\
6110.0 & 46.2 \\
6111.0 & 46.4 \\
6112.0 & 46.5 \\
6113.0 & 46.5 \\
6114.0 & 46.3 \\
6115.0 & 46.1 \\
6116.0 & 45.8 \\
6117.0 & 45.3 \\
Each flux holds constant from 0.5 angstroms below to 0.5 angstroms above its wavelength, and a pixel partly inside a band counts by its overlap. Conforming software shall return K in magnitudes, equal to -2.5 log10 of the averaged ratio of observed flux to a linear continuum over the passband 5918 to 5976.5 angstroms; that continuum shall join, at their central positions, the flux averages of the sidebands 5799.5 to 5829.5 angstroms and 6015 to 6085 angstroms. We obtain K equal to 0.017 mag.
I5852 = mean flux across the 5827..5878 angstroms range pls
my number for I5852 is 44.1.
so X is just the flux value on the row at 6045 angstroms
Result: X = 45.5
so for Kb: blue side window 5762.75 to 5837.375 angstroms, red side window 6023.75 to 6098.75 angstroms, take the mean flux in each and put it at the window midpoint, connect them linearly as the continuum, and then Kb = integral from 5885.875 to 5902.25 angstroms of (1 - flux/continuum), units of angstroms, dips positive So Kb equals 2.5 angstroms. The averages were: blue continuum 44.5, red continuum 44.8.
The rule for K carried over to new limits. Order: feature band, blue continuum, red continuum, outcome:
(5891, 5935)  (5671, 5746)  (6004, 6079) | 0.03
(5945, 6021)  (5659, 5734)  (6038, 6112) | 0.03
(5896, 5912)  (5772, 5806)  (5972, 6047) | 0.07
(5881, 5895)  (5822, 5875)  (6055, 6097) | 0.14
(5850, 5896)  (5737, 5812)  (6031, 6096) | 0.04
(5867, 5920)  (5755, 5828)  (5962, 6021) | 0.04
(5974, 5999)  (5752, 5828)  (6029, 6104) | 0.04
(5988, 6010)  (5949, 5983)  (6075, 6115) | 0.02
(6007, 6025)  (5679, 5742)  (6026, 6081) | 0.03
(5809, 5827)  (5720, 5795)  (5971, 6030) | -0.02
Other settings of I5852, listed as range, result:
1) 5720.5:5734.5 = 42.5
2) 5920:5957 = 43.7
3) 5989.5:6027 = 43.2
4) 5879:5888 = 41.9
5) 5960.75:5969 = 44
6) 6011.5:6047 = 44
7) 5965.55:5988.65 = 43.7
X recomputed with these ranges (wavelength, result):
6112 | 46.5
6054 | 44.6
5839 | 42.7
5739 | 43.2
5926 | 45.3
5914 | 43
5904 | 42.7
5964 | 43.7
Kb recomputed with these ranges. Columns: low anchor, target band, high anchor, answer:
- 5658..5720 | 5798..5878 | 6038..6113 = -1.46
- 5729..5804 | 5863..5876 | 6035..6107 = -0.87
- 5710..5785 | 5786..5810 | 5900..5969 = -0.80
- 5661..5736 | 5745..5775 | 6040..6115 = -0.98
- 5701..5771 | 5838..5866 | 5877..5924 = -0.47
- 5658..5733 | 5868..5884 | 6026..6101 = -1.08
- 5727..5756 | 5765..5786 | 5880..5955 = -1.03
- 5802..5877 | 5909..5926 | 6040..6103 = 0.24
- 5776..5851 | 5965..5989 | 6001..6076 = 0.22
